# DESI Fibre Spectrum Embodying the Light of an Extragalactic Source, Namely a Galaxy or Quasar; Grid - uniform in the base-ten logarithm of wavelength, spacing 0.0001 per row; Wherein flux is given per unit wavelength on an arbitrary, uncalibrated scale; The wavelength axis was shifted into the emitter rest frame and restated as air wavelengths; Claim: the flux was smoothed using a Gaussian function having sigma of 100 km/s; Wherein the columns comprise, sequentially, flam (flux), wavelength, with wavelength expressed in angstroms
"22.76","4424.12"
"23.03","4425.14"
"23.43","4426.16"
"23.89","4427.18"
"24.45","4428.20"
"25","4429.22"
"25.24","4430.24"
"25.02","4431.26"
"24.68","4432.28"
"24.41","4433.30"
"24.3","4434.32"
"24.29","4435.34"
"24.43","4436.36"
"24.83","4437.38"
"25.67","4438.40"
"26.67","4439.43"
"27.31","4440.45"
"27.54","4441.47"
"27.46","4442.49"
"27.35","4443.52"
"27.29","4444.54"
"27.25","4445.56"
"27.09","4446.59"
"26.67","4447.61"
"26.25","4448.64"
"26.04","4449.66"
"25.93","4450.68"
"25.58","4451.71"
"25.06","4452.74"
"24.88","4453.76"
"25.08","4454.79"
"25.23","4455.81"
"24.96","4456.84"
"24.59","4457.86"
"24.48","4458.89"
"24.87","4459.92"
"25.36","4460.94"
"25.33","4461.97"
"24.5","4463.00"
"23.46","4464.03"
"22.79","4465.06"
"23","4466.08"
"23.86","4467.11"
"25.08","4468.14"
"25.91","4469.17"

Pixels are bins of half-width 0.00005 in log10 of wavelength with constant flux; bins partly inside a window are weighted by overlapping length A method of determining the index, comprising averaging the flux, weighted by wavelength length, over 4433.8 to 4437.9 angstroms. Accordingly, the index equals 24.5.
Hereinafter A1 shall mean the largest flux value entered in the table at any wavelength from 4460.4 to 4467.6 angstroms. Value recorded 25.36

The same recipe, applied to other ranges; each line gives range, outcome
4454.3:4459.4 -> 25.23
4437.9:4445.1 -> 27.54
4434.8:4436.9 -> 24.43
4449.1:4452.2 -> 26.04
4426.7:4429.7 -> 25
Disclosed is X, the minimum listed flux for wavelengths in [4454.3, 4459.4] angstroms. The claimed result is 24.48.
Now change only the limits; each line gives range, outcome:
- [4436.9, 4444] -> 24.83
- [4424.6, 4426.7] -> 23.03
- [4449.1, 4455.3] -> 24.88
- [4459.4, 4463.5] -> 24.5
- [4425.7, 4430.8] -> 23.43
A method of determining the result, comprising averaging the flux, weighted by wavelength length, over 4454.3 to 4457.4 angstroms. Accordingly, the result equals 25.1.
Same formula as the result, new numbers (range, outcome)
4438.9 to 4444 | 27.2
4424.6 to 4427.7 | 23.4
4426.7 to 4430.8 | 24.7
